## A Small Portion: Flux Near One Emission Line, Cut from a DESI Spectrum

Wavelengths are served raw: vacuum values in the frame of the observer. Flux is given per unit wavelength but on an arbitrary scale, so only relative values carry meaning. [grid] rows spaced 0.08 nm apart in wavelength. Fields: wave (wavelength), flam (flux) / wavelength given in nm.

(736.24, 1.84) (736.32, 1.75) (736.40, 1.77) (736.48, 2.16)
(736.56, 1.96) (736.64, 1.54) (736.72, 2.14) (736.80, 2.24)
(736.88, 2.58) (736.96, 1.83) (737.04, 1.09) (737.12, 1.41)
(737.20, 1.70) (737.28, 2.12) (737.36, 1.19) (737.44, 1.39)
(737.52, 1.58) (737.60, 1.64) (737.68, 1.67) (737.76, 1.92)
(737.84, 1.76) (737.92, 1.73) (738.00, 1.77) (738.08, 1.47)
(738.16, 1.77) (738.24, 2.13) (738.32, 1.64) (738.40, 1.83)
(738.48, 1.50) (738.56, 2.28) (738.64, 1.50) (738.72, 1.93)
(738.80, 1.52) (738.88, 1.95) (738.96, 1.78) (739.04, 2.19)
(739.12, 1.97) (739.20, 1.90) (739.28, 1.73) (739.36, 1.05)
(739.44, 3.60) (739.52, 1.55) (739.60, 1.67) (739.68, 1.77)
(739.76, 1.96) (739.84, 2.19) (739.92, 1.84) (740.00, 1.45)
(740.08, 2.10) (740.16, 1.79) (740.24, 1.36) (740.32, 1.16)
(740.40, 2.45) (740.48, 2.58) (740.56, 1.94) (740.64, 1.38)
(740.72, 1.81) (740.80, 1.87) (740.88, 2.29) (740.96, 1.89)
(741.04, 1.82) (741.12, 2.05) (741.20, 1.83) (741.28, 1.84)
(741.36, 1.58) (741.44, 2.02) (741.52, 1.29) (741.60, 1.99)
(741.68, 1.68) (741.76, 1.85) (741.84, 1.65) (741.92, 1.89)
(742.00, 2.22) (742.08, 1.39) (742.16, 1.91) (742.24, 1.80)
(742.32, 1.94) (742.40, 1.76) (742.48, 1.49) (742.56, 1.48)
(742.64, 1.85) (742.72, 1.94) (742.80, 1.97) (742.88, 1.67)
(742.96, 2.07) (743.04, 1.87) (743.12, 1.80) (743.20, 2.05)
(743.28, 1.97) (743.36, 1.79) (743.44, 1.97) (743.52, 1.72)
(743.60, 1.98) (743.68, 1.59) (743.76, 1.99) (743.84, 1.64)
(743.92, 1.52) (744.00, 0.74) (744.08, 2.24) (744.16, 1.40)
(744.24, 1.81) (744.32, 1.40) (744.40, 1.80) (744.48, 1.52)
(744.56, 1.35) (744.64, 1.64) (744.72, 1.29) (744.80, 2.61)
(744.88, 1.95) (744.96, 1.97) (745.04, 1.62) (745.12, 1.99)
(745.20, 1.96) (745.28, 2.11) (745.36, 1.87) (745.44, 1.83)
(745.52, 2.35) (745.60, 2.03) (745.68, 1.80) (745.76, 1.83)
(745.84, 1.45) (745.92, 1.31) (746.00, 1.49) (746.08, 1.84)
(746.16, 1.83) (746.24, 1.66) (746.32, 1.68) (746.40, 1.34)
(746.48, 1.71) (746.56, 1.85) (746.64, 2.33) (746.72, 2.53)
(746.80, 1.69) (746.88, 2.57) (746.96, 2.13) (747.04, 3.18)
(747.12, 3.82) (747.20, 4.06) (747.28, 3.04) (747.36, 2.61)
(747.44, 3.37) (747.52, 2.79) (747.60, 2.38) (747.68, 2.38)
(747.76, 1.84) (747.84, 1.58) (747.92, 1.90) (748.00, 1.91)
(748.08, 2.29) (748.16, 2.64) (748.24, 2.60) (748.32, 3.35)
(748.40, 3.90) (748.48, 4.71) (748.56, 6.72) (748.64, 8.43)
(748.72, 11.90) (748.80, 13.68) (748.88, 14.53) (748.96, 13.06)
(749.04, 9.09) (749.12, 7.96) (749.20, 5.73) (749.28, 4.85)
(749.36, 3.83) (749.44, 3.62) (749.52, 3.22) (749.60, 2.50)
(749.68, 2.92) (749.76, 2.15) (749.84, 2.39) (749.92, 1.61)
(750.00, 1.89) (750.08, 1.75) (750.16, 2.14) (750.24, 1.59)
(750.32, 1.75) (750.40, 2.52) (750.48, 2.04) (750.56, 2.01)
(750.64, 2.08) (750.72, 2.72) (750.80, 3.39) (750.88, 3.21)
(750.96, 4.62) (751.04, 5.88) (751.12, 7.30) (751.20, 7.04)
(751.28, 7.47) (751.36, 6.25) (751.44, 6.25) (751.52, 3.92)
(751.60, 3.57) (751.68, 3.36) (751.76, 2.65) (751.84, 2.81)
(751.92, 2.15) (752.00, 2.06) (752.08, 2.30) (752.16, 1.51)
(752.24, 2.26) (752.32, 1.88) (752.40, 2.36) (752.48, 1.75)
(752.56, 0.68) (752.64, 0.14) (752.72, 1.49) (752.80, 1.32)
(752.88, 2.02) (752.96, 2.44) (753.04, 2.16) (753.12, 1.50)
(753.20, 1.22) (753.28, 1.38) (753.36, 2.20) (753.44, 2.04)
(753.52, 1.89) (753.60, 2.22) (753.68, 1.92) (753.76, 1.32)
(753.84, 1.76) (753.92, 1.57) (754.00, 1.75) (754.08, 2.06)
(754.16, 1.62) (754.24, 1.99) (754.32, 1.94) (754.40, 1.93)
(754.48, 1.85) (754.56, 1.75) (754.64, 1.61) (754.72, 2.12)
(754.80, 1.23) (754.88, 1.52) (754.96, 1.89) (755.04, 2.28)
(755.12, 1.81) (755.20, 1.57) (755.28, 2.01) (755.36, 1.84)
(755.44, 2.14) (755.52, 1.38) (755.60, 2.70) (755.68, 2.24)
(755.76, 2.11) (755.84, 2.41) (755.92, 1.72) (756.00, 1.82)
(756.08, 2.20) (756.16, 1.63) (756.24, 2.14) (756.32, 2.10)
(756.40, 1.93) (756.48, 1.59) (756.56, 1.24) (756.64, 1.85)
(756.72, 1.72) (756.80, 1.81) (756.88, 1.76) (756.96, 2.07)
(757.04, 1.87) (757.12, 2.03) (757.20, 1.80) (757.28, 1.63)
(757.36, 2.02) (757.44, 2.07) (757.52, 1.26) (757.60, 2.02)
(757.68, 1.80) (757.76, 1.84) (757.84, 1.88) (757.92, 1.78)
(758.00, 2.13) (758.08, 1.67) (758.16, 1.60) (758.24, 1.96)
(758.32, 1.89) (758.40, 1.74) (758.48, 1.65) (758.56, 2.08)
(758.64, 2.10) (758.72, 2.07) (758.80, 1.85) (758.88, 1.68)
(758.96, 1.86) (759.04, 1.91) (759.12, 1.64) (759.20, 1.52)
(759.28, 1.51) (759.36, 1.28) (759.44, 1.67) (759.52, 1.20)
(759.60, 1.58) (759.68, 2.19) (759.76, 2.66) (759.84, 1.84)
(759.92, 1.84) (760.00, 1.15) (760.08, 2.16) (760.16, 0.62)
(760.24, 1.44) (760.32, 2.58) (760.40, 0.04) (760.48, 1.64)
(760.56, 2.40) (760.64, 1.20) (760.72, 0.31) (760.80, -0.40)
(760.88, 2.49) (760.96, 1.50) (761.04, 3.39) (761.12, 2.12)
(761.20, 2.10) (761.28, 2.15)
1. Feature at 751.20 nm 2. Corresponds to [N II]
